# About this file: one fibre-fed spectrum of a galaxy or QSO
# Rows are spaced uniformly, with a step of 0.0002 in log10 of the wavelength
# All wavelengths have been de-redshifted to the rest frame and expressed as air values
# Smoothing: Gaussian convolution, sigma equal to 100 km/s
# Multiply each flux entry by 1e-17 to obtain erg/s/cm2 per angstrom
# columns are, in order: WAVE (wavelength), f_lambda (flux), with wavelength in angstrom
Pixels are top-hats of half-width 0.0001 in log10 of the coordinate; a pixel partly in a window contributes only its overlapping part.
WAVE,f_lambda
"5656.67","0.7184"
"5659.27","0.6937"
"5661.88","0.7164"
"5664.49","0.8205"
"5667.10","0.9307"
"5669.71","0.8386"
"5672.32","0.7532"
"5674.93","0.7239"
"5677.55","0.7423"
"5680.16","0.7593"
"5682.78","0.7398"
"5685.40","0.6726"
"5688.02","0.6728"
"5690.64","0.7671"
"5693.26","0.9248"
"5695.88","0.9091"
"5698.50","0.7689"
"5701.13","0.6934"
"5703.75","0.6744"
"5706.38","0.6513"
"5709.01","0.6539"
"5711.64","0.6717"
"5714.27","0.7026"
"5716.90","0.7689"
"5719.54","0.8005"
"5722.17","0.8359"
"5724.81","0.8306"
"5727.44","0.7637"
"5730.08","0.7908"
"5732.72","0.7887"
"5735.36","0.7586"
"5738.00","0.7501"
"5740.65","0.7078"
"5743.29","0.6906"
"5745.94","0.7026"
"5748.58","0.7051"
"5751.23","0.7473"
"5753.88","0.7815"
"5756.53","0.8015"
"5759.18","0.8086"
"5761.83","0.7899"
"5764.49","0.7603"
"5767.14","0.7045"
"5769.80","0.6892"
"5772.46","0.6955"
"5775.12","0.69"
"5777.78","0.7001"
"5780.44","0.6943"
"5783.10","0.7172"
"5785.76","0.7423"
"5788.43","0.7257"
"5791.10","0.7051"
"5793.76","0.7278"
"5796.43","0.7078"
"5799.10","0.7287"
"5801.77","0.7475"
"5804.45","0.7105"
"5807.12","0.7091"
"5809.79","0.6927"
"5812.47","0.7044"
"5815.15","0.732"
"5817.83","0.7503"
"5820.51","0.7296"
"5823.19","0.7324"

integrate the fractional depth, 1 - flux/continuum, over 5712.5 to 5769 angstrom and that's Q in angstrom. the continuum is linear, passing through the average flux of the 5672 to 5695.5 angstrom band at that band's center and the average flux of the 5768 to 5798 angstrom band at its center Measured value -2.4 angstrom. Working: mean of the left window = 0.757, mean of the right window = 0.709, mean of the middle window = 0.76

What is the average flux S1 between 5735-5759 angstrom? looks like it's 0.741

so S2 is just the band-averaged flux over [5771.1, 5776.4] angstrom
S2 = 0.692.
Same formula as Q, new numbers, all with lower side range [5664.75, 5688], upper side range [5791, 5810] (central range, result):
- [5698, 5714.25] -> 1.6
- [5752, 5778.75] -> -0.4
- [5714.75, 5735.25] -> -1.2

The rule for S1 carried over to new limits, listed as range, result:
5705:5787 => 0.739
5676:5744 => 0.75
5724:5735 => 0.789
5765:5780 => 0.699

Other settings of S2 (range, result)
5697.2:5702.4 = 0.731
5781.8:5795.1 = 0.724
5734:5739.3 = 0.755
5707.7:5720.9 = 0.72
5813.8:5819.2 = 0.74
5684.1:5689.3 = 0.673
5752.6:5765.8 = 0.788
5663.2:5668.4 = 0.876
